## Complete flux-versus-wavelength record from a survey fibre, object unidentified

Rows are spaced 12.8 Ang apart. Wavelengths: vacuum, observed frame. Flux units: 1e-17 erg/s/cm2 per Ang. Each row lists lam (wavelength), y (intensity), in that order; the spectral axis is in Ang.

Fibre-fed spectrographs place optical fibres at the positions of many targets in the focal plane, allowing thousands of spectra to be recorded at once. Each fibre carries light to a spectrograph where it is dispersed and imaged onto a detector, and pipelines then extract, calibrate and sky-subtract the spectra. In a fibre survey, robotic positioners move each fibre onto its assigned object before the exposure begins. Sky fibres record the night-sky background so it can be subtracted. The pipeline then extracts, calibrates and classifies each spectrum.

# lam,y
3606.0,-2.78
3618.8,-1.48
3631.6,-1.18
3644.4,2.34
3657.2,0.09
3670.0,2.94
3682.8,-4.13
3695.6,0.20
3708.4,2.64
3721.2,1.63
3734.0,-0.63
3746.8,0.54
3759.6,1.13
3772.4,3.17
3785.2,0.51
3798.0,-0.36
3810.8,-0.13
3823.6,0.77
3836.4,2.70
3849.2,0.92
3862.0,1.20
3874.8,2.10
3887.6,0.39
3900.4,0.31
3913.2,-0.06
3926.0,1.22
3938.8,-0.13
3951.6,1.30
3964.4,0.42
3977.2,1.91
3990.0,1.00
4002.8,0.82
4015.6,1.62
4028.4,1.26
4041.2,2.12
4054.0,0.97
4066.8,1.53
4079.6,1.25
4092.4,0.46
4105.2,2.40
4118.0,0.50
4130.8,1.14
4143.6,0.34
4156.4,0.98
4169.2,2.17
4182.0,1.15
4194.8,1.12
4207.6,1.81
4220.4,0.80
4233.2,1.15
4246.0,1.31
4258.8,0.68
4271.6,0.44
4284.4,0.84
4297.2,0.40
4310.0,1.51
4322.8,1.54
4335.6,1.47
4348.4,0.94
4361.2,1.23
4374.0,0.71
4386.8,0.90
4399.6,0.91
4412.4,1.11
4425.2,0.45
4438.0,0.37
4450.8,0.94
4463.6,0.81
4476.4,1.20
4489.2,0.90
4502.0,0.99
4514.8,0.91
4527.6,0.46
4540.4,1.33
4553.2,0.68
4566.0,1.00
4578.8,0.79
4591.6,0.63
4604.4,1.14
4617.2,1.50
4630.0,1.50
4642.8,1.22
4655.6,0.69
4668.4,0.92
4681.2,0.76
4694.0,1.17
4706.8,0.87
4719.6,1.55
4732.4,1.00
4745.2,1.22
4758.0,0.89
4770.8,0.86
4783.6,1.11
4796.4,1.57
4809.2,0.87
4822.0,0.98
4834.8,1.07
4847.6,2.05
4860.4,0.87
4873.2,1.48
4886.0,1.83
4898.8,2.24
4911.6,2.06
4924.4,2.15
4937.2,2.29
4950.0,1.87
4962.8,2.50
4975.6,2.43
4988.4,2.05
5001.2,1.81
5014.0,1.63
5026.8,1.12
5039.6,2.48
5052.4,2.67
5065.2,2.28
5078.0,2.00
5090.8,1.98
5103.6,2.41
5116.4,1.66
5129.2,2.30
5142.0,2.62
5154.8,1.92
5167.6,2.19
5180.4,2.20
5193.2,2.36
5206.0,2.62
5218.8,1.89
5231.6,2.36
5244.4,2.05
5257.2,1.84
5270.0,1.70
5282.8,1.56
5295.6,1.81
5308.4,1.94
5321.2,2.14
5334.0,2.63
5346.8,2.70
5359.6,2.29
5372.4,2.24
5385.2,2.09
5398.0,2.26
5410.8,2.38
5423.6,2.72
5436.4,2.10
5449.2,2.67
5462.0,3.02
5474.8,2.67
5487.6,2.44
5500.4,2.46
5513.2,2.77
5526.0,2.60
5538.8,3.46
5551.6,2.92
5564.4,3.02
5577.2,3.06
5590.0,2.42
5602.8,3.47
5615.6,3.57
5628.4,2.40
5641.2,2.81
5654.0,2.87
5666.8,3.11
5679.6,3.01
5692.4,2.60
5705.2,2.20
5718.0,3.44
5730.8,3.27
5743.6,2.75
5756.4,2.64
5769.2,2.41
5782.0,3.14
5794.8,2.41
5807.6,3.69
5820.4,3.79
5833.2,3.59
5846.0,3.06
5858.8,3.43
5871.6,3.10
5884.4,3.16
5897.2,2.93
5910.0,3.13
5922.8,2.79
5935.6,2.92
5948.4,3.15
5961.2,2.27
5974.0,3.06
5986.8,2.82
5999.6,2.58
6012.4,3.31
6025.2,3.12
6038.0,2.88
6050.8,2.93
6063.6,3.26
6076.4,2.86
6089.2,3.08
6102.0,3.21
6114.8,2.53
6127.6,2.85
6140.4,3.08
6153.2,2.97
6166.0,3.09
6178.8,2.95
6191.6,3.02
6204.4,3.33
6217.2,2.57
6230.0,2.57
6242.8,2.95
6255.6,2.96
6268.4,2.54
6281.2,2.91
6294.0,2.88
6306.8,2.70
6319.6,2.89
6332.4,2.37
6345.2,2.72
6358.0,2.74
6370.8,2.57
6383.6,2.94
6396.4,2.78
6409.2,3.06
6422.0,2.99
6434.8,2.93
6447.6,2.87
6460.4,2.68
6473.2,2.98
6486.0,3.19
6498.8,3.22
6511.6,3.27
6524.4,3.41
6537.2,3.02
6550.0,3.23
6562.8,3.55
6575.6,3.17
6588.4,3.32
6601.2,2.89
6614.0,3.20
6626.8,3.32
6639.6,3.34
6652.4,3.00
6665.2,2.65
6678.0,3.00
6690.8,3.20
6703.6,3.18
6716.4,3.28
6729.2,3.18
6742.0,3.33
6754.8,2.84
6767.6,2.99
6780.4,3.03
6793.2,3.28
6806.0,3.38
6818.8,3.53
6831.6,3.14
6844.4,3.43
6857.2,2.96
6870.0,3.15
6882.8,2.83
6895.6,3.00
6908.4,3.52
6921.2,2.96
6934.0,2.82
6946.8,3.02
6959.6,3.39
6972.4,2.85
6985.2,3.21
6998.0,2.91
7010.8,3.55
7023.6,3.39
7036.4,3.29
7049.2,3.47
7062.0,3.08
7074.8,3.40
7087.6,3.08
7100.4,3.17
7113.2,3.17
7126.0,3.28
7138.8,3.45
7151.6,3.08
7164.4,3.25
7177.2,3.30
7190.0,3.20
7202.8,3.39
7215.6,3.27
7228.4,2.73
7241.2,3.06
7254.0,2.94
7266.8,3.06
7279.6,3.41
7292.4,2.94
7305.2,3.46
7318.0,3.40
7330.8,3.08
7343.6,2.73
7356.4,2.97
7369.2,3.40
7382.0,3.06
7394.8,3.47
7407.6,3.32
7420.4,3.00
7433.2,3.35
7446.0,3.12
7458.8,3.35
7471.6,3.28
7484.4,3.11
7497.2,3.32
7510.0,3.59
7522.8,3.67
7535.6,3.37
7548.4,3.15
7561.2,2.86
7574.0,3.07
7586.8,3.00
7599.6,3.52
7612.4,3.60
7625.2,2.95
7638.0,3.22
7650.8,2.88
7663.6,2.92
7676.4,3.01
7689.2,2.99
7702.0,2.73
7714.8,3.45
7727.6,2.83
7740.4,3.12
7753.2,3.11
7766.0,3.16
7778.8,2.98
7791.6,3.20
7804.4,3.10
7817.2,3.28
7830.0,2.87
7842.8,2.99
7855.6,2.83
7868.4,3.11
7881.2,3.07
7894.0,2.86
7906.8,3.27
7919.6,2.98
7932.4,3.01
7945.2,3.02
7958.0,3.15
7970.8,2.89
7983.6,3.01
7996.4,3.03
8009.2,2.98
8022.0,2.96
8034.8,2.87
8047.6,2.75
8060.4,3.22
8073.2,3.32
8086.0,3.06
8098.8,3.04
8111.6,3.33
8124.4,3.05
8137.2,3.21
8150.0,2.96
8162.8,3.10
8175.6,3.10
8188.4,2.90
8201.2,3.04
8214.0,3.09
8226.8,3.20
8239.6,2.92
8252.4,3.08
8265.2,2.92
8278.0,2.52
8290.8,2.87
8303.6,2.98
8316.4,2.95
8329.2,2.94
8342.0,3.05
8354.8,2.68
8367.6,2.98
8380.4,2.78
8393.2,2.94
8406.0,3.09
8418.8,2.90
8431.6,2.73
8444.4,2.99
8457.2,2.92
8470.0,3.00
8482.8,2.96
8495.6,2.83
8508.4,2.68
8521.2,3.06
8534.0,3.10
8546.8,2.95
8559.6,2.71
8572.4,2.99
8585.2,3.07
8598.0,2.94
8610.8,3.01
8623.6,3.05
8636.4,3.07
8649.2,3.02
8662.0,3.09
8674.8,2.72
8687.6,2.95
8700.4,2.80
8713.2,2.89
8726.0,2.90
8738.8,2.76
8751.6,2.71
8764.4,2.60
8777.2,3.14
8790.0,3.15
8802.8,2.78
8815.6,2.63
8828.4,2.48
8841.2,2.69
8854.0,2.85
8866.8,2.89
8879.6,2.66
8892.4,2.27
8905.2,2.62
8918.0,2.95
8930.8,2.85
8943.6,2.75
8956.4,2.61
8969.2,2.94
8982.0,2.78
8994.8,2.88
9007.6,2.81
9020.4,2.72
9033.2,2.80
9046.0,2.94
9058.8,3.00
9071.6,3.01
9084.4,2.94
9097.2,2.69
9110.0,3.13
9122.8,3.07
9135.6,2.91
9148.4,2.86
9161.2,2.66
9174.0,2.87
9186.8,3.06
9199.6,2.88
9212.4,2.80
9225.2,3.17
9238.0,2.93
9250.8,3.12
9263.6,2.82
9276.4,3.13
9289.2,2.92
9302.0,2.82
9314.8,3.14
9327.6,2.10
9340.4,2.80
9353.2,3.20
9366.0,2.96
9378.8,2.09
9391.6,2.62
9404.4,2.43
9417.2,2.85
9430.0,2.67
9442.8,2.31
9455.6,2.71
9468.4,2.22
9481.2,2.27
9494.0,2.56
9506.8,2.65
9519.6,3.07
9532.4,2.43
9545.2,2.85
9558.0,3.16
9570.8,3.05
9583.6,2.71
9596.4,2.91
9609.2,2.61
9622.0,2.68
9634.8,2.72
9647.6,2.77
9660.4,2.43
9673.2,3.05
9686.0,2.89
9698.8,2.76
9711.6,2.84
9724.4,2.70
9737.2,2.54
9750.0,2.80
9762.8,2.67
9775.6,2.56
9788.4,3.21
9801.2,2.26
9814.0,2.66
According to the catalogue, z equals 0.226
